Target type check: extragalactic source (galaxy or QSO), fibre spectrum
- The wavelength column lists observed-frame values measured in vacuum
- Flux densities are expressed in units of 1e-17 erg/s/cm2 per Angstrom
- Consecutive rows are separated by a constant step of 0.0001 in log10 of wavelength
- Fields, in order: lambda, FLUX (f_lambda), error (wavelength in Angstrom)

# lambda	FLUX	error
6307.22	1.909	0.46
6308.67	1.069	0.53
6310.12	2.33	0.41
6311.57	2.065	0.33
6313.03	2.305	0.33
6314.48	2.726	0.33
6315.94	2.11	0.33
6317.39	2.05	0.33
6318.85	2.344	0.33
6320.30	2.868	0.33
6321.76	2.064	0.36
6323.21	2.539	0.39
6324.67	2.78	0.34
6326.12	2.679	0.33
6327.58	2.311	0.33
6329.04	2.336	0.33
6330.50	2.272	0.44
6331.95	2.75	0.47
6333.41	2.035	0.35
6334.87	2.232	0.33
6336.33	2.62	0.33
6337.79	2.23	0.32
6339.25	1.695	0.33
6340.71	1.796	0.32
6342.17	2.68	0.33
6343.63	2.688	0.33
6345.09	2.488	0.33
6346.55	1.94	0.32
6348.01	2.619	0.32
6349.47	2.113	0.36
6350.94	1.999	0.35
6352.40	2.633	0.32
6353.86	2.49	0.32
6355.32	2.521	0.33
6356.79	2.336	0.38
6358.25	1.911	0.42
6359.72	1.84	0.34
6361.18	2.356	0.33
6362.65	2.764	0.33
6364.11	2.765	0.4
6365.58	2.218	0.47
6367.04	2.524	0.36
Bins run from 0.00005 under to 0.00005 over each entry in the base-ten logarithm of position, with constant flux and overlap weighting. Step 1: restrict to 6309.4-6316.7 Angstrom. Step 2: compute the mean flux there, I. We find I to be 2.31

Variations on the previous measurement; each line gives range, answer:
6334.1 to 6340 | 2.19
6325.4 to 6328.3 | 2.49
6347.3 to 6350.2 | 2.37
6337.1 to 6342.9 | 2.1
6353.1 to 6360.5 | 2.22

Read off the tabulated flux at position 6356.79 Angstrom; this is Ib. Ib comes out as 2.336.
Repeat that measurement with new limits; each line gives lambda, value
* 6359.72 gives 1.84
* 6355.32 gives 2.521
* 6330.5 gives 2.272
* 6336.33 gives 2.62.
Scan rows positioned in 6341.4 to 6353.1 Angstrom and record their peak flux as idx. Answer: 2.688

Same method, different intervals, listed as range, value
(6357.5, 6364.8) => 2.765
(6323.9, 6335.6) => 2.78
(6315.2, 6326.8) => 2.868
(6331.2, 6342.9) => 2.75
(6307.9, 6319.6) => 2.726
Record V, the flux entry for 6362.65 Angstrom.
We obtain 2.764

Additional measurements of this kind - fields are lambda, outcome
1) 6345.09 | 2.488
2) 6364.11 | 2.765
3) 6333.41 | 2.035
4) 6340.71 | 1.796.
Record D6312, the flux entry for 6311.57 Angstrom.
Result 2.065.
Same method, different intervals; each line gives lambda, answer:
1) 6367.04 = 2.524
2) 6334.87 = 2.232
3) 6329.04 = 2.336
